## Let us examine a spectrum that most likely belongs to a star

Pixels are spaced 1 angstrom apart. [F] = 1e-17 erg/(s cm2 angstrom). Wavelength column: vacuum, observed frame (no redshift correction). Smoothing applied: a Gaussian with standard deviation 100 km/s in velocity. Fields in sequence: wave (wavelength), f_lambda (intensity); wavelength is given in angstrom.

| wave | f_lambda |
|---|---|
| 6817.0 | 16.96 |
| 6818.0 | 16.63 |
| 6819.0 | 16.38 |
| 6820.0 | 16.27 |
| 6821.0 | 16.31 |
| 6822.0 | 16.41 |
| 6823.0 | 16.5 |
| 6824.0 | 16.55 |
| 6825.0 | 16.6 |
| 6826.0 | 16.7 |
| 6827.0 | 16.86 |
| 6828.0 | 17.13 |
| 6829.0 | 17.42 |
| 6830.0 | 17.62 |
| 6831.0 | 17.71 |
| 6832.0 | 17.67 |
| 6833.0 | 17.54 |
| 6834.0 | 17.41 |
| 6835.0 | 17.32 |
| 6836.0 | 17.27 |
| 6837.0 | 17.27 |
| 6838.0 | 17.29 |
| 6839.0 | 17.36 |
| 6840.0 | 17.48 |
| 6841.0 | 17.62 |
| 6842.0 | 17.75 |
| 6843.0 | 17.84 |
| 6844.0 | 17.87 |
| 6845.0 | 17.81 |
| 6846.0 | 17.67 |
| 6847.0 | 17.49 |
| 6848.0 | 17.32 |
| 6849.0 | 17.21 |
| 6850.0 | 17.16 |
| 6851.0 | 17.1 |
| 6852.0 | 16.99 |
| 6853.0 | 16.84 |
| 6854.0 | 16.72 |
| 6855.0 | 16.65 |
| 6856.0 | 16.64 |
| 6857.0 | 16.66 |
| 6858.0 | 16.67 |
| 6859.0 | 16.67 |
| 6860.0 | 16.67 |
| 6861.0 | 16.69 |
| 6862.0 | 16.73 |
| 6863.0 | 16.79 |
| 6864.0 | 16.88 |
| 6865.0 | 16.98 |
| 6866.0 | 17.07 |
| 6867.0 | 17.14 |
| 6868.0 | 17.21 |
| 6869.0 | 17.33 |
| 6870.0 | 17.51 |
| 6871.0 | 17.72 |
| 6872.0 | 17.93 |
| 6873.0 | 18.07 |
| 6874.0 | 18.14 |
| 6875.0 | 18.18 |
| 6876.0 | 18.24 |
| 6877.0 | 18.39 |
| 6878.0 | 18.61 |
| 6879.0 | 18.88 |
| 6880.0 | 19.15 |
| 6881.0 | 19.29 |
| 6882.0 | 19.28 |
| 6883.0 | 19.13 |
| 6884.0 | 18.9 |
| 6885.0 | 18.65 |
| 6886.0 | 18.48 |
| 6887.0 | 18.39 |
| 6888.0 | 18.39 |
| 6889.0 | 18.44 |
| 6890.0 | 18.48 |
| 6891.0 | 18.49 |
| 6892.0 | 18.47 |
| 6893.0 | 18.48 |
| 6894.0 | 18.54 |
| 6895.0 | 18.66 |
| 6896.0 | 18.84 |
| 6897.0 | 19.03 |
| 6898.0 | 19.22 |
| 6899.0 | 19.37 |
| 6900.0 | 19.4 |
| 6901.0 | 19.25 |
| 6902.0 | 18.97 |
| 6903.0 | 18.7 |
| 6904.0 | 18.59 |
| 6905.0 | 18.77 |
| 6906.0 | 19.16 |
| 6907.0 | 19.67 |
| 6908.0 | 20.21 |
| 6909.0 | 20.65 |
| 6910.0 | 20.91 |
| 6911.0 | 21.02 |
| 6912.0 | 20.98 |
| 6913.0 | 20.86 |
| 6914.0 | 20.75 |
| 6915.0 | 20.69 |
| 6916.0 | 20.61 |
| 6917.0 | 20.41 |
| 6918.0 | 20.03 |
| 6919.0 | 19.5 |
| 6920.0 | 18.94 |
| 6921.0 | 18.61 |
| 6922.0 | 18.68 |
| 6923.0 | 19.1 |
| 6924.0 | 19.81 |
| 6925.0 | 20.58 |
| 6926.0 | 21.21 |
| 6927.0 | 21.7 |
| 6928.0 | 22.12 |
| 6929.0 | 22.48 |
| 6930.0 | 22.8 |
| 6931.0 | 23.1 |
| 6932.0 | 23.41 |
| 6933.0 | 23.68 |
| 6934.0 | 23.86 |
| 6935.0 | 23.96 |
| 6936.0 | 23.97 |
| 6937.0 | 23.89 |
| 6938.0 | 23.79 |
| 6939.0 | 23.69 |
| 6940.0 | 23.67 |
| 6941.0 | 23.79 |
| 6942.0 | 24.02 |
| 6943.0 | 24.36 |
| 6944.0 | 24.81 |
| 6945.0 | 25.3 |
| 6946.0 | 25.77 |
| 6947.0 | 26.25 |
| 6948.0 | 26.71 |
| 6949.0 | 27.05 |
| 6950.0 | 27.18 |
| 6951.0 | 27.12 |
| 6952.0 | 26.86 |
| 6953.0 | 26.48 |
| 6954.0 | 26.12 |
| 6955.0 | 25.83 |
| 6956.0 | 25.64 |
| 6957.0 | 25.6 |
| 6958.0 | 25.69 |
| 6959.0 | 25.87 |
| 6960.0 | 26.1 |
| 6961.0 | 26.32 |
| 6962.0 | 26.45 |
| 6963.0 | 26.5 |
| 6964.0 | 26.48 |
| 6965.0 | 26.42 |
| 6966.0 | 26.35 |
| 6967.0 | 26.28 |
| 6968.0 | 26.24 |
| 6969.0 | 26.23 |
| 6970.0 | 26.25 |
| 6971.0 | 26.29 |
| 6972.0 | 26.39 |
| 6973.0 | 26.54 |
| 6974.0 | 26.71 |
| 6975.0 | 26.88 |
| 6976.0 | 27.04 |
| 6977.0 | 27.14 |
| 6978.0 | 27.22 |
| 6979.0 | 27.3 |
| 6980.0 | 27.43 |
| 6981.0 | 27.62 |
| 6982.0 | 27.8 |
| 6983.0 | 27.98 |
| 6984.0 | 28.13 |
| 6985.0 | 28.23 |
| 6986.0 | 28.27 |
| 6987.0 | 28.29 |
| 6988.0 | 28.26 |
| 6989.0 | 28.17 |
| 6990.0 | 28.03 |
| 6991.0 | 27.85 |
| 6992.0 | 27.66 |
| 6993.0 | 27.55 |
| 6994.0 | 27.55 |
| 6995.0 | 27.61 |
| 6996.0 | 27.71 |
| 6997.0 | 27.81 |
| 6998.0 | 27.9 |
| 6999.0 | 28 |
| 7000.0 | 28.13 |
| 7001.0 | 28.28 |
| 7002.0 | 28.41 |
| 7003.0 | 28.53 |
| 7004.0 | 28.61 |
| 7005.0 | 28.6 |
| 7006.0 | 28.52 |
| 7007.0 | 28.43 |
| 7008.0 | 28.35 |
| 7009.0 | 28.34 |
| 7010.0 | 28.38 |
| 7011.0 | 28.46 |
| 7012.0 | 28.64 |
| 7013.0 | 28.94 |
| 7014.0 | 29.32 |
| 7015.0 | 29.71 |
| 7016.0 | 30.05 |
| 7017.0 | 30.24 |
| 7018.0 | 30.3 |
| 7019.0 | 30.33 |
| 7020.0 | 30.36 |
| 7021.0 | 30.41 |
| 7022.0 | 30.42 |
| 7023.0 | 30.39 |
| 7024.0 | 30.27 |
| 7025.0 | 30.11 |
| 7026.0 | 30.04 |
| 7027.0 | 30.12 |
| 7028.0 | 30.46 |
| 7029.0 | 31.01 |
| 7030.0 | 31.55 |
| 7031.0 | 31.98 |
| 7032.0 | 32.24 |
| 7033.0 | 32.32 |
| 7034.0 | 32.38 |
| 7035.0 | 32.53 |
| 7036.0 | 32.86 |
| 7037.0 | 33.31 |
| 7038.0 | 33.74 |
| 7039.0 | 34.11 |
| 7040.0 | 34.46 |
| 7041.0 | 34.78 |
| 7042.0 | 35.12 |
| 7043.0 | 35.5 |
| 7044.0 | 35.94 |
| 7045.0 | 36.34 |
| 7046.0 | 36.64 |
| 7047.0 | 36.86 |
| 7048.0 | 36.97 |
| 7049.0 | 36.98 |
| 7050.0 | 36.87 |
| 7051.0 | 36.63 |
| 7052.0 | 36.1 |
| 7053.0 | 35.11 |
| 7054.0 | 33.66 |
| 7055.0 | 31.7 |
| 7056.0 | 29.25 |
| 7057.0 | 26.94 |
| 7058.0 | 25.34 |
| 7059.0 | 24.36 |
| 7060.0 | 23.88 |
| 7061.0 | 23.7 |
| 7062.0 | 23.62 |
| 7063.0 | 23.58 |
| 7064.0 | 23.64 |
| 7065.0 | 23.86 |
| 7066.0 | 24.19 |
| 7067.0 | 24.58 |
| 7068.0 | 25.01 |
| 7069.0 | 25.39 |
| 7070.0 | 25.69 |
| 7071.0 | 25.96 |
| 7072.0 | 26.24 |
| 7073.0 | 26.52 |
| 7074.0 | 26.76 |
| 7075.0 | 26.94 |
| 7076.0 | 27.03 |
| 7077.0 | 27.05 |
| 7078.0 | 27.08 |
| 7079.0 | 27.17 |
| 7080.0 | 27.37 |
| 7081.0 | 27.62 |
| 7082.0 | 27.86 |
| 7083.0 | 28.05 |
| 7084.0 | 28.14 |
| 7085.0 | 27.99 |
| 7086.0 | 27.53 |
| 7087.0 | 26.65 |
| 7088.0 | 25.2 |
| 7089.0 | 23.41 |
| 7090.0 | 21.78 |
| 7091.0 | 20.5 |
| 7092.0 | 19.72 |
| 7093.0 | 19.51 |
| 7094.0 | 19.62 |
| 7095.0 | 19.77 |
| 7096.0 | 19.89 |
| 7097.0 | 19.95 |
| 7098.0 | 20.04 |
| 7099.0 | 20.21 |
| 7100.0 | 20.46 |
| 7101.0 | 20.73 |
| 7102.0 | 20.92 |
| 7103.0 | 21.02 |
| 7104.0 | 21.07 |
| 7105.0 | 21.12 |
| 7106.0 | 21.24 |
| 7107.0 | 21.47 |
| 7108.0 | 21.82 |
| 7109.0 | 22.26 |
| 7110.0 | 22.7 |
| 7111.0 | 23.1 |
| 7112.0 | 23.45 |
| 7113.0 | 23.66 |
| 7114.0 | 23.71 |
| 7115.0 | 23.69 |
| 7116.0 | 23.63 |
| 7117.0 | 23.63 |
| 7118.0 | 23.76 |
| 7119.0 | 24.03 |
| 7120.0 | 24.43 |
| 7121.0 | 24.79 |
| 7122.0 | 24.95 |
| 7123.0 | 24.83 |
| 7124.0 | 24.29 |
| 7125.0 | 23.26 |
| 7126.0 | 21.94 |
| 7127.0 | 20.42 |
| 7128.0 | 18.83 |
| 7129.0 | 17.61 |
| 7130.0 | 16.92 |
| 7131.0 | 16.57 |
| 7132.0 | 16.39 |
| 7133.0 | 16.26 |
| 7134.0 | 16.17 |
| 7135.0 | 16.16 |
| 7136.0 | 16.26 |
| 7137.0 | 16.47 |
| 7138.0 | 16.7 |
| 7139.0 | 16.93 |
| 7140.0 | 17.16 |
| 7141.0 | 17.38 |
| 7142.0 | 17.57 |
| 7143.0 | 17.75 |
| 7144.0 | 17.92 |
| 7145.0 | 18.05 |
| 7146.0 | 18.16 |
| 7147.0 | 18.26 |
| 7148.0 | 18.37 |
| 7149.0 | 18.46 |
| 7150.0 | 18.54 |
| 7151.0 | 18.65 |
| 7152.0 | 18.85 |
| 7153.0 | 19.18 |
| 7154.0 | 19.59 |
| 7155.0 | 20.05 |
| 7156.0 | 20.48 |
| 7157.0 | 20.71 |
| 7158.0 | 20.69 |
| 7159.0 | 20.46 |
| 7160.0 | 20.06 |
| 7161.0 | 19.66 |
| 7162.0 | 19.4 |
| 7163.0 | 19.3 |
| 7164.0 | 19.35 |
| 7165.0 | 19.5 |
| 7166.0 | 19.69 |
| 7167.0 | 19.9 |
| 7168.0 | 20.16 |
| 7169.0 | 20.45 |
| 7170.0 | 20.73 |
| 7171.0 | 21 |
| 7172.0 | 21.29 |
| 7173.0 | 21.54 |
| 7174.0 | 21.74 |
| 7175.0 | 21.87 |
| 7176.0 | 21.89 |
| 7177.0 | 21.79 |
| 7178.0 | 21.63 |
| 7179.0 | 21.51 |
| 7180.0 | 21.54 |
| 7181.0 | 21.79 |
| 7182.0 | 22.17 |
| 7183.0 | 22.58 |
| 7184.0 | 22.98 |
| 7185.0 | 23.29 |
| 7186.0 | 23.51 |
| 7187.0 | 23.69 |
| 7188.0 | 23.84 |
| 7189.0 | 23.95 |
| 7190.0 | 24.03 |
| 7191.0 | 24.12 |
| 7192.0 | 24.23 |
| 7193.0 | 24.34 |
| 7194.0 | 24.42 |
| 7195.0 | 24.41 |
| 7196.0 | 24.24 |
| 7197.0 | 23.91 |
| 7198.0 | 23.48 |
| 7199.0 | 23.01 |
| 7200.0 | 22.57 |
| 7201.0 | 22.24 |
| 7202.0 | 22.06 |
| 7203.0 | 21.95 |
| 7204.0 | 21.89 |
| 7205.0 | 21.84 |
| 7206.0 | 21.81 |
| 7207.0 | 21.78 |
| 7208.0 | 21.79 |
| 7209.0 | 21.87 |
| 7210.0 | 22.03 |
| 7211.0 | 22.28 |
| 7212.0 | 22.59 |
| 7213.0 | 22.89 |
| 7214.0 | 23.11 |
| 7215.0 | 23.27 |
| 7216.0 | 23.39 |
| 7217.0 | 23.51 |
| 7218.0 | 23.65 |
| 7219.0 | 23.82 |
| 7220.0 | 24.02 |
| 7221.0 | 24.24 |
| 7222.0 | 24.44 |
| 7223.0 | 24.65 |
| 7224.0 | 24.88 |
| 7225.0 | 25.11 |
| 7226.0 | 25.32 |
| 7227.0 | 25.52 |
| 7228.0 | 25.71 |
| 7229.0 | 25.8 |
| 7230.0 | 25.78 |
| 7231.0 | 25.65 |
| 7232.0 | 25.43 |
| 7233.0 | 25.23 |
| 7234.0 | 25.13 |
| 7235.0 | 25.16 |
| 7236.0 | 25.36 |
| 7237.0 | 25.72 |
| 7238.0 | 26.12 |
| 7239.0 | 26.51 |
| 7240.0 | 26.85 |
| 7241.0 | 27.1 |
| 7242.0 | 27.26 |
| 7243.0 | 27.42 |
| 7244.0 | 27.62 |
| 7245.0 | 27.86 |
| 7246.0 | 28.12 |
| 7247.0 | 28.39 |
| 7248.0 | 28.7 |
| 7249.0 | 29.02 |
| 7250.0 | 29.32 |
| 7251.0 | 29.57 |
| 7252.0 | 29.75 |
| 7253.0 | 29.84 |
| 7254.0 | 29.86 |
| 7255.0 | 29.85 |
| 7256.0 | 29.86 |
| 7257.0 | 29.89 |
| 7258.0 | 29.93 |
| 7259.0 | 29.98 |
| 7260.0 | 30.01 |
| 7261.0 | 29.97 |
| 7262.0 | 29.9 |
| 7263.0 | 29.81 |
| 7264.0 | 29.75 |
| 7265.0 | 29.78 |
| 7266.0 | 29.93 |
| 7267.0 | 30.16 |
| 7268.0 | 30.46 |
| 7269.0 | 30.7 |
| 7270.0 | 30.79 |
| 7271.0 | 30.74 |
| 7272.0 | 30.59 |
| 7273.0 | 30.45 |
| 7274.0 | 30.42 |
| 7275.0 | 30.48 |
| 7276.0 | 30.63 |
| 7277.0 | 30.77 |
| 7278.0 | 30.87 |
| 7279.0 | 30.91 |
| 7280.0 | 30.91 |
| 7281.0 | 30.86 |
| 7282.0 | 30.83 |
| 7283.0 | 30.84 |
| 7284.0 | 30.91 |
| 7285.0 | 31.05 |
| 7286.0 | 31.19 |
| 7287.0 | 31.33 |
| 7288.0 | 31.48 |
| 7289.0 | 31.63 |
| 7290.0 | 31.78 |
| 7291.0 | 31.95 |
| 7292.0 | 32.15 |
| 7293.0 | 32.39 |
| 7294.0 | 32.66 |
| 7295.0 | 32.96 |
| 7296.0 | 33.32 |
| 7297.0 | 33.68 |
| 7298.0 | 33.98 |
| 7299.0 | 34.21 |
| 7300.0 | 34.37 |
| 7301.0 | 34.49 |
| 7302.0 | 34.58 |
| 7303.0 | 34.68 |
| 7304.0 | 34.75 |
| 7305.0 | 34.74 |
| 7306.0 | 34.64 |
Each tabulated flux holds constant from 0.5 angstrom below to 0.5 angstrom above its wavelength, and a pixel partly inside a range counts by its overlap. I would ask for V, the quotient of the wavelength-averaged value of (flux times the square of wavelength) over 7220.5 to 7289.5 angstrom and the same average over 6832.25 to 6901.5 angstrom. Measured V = 1.79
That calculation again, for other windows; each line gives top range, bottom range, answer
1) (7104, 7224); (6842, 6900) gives 1.30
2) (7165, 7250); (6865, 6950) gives 1.27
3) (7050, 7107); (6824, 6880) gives 1.54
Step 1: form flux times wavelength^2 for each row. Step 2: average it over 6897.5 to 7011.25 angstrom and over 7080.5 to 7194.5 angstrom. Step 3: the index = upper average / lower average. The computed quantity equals 0.90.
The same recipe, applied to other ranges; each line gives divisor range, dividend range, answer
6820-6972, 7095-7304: 1.32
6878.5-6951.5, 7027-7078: 1.49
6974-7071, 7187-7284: 0.95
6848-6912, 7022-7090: 1.71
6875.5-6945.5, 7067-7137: 1.17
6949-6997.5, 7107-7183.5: 0.79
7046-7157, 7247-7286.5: 1.36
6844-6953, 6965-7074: 1.52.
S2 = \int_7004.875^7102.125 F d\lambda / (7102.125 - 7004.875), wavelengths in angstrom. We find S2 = 28.4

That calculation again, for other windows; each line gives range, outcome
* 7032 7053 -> 35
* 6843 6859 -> 17.1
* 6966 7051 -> 29.9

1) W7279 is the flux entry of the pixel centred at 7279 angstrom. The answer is 30.91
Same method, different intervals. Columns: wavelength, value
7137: 16.47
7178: 21.63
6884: 18.9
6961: 26.32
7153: 19.18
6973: 26.54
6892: 18.47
